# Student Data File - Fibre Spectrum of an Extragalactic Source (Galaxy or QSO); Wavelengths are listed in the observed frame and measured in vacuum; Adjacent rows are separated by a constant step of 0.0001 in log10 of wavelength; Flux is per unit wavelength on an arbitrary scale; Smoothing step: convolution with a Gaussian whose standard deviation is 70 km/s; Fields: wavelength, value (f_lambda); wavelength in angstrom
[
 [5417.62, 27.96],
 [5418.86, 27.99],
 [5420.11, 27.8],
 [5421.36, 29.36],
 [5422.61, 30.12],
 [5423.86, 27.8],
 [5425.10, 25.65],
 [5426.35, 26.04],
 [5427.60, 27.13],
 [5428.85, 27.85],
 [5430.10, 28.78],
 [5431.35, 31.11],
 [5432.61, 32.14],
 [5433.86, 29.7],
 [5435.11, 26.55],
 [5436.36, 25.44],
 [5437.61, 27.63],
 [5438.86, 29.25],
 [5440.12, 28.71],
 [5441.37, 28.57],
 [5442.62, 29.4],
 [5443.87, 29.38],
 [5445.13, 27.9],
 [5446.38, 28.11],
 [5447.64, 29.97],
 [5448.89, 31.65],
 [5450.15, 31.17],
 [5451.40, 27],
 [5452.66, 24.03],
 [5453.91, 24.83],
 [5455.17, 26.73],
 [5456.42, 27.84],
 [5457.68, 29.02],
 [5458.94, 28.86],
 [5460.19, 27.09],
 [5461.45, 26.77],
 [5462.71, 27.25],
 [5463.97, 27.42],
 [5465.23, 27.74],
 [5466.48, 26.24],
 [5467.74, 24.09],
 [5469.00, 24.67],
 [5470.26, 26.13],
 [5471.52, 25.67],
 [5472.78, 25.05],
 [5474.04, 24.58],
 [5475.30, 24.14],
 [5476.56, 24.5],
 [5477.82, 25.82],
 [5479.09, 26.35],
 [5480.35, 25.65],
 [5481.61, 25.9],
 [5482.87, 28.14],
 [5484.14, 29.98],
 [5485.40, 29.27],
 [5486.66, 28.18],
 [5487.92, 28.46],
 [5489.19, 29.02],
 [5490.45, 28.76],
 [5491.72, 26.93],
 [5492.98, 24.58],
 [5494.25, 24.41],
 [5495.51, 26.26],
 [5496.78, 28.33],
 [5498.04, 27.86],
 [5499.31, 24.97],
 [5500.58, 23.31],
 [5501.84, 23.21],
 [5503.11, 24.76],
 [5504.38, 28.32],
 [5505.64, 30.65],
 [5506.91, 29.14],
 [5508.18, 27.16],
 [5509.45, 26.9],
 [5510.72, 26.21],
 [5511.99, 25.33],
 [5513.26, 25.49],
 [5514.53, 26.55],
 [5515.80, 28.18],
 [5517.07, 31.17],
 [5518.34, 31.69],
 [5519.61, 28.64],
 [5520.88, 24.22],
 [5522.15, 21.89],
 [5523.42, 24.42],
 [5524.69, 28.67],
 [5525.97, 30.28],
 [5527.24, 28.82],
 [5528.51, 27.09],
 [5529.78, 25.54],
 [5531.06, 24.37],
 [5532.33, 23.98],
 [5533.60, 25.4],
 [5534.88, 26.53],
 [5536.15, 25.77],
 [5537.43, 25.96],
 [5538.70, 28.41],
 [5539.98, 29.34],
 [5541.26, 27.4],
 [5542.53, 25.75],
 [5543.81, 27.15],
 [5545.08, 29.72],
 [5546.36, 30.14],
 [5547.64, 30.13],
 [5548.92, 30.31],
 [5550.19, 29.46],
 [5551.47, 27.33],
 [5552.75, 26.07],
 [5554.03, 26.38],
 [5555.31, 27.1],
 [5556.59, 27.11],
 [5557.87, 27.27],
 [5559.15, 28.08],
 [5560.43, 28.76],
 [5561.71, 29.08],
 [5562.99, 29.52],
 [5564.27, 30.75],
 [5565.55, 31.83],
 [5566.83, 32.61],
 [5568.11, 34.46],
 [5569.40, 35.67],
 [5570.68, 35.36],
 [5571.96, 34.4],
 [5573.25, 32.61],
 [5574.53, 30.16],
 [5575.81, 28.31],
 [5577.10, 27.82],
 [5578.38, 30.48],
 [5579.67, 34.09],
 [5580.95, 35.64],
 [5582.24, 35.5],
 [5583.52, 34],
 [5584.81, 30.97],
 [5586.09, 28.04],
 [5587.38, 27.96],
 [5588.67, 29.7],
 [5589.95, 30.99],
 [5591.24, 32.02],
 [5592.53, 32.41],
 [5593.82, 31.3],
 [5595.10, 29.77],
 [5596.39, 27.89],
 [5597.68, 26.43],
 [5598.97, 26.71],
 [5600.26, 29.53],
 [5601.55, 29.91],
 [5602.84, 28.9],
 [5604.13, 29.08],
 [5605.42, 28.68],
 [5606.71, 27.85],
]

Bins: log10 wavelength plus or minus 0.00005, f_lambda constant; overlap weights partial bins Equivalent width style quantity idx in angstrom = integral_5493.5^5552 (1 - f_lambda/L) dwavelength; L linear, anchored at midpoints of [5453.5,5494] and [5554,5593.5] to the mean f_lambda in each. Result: 3.5 angstrom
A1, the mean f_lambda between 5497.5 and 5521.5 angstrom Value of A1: 27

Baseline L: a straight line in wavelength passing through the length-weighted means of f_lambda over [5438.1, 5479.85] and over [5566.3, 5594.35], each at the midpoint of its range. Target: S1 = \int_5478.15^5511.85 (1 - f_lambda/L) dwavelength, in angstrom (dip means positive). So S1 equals 1.9 angstrom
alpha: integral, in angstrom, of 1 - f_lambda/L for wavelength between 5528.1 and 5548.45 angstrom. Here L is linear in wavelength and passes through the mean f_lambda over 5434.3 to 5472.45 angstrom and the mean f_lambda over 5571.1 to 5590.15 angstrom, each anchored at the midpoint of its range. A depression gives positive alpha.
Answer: 2.07 angstrom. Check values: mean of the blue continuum 27.5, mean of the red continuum 31.4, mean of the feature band 27.1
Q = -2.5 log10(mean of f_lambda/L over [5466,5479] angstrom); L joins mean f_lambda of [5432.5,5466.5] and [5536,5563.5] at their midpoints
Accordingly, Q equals 0.12 mag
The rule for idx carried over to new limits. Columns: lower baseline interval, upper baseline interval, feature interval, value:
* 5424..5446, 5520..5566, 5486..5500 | 0.4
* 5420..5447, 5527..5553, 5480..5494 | 0.1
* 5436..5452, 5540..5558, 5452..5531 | 4.8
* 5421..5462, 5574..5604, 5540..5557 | 1.0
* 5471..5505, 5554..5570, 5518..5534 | 1.0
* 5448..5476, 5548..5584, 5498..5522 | 1.4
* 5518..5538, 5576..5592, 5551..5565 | 0.5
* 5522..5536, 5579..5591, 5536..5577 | -0.6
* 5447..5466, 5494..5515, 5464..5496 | 0.8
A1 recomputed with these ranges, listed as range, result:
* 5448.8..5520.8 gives 26.9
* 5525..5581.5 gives 29.1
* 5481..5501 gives 27.2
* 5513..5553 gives 27.4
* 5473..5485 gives 26.1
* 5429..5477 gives 27.5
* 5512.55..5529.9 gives 27.4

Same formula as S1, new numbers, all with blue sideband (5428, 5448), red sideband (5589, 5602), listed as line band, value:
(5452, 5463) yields 0.7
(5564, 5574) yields -1.3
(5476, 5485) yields 0.7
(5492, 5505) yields 1.6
